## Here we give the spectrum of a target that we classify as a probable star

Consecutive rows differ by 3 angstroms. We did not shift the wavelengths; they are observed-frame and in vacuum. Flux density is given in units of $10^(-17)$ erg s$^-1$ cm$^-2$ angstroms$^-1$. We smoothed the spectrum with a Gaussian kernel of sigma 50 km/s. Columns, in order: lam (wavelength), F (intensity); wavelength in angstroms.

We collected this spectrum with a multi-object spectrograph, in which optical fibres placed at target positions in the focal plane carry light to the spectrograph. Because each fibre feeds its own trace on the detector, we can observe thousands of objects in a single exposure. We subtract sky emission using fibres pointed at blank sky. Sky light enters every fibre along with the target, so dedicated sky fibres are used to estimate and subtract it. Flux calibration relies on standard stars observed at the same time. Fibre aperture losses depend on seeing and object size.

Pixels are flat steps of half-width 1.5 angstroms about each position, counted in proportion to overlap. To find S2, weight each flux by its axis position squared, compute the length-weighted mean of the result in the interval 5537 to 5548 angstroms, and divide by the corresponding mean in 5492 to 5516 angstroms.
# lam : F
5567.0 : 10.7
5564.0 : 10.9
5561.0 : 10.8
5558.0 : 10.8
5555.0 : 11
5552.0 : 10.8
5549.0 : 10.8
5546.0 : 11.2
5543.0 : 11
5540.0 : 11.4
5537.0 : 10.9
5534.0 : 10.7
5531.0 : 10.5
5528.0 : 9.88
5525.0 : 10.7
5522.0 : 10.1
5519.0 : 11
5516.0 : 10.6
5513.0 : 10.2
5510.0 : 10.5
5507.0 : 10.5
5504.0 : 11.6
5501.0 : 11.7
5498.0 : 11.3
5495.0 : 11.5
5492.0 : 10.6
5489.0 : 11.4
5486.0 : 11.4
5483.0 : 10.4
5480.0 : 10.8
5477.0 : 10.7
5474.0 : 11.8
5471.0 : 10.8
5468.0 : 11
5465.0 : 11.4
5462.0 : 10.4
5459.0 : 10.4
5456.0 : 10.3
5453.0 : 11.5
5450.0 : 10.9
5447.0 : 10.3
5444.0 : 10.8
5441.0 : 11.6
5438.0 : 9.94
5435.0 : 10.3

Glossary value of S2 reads 1.03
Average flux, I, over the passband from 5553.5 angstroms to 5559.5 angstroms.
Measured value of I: 10.9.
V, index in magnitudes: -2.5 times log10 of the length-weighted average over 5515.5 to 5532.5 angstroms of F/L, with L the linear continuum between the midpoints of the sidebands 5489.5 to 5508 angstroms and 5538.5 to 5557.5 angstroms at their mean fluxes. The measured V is 0.07 mag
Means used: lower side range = 11.2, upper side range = 11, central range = 10.5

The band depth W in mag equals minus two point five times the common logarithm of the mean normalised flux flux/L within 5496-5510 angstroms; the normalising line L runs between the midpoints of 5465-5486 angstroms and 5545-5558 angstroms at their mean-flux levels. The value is -0.02 mag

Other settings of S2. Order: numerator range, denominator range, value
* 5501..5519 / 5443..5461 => 1.03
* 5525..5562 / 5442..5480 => 1.03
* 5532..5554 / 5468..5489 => 1.02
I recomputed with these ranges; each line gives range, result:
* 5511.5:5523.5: 10.5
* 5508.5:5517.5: 10.4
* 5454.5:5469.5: 10.7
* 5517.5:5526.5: 10.6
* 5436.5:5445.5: 10.8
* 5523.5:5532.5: 10.4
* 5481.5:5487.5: 10.9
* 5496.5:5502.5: 11.5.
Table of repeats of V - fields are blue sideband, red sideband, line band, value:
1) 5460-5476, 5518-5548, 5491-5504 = -0.04 mag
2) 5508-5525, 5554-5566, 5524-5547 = -0.01 mag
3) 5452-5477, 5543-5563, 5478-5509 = -0.02 mag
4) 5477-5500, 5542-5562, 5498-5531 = 0.03 mag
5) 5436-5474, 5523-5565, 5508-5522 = 0.03 mag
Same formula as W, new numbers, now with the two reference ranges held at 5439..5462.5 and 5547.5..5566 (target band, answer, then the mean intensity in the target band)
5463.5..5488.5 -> -0.03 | 11.1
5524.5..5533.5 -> 0.05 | 10.4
